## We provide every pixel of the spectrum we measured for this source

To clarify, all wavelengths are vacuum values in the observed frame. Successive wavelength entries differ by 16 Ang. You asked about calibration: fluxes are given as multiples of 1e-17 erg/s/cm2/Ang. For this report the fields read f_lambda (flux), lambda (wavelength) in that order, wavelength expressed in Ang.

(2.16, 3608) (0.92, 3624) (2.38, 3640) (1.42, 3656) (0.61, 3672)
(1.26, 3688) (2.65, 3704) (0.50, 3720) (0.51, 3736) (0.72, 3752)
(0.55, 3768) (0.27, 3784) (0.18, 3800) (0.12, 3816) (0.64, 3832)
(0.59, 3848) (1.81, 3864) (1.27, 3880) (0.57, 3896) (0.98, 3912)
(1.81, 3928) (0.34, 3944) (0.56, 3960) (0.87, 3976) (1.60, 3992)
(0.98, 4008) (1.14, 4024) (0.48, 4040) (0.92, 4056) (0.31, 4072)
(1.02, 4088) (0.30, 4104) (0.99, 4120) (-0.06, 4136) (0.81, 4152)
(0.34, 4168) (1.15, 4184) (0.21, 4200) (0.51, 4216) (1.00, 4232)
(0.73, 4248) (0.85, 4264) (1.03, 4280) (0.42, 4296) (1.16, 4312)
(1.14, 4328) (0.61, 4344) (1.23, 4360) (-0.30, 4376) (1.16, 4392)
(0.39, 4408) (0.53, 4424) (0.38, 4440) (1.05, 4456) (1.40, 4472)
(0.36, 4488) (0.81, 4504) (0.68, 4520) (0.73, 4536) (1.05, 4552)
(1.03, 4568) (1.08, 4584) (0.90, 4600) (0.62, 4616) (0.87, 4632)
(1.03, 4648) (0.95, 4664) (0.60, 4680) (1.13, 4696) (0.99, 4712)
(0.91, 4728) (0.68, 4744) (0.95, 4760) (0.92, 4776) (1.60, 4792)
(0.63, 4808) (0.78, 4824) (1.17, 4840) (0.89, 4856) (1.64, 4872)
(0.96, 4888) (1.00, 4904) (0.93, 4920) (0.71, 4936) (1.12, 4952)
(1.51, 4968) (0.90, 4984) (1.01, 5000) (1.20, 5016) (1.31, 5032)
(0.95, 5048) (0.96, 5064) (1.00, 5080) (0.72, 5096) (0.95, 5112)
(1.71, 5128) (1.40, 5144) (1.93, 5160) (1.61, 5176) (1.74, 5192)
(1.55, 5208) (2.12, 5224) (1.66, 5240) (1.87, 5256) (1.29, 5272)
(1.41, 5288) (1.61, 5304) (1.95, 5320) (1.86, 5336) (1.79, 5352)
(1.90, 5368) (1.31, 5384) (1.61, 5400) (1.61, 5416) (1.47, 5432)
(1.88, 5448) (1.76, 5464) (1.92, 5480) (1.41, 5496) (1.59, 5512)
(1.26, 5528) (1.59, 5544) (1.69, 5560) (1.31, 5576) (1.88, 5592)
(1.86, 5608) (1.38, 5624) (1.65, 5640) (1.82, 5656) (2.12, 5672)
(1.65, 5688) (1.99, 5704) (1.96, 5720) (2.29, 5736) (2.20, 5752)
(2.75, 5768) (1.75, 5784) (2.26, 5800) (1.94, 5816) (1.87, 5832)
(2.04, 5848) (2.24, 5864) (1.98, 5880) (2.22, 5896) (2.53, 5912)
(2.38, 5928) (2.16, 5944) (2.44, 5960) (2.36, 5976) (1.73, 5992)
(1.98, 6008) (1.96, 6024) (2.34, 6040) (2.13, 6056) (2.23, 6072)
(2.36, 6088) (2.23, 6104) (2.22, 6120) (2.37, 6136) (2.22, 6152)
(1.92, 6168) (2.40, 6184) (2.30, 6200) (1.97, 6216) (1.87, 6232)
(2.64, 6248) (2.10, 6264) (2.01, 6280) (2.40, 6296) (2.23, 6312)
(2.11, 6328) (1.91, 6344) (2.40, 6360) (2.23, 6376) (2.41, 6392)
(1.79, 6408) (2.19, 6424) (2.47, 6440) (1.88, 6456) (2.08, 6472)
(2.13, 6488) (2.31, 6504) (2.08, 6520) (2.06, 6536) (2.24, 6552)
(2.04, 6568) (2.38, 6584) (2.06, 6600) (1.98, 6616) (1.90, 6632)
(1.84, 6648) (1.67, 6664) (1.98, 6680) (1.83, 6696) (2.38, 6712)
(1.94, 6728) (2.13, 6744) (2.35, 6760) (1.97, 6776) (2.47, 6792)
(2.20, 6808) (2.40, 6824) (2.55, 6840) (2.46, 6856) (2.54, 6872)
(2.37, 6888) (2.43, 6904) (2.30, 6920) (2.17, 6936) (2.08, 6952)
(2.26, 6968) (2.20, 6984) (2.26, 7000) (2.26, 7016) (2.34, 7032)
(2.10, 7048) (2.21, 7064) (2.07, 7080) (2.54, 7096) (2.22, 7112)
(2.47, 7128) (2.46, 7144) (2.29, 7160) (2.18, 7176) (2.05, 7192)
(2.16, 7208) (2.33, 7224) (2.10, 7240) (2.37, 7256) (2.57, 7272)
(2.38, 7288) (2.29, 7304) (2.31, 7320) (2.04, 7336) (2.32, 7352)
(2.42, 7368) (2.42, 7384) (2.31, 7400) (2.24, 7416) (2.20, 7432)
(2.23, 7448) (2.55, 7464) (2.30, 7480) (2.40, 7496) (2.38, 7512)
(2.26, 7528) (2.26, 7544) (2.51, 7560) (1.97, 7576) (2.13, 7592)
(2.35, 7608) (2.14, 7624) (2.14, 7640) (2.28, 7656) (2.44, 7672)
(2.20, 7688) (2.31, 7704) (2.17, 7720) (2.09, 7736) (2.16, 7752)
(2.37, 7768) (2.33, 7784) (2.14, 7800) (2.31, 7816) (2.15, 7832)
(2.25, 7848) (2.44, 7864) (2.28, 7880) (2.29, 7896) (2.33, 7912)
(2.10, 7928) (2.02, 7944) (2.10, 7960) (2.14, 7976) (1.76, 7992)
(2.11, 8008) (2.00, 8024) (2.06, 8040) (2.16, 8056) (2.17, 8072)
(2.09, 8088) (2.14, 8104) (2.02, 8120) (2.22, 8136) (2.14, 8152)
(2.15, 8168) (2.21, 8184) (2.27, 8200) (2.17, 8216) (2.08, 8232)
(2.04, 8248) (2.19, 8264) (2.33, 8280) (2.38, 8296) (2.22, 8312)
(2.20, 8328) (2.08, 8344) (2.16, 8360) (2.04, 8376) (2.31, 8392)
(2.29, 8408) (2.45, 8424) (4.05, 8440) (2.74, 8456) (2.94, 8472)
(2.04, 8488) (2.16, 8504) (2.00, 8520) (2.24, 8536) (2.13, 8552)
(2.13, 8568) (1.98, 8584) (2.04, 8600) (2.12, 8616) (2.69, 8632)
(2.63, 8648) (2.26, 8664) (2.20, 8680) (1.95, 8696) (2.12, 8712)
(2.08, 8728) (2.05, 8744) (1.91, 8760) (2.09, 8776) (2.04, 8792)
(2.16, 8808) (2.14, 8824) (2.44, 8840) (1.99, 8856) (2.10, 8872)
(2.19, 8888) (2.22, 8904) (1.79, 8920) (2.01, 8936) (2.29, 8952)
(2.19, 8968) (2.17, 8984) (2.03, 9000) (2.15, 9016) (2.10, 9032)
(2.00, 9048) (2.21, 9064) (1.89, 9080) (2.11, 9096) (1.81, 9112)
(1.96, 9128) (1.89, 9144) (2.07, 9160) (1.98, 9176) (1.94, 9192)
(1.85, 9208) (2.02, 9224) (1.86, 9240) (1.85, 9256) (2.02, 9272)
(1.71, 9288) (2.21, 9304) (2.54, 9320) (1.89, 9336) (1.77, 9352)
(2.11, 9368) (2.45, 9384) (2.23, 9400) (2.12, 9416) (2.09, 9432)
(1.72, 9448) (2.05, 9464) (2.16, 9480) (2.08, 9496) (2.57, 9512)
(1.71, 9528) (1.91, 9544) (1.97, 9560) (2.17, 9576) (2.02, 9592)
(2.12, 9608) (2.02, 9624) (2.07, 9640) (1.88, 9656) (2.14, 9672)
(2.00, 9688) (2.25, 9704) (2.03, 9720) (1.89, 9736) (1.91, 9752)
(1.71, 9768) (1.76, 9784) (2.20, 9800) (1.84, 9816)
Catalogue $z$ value 0.29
